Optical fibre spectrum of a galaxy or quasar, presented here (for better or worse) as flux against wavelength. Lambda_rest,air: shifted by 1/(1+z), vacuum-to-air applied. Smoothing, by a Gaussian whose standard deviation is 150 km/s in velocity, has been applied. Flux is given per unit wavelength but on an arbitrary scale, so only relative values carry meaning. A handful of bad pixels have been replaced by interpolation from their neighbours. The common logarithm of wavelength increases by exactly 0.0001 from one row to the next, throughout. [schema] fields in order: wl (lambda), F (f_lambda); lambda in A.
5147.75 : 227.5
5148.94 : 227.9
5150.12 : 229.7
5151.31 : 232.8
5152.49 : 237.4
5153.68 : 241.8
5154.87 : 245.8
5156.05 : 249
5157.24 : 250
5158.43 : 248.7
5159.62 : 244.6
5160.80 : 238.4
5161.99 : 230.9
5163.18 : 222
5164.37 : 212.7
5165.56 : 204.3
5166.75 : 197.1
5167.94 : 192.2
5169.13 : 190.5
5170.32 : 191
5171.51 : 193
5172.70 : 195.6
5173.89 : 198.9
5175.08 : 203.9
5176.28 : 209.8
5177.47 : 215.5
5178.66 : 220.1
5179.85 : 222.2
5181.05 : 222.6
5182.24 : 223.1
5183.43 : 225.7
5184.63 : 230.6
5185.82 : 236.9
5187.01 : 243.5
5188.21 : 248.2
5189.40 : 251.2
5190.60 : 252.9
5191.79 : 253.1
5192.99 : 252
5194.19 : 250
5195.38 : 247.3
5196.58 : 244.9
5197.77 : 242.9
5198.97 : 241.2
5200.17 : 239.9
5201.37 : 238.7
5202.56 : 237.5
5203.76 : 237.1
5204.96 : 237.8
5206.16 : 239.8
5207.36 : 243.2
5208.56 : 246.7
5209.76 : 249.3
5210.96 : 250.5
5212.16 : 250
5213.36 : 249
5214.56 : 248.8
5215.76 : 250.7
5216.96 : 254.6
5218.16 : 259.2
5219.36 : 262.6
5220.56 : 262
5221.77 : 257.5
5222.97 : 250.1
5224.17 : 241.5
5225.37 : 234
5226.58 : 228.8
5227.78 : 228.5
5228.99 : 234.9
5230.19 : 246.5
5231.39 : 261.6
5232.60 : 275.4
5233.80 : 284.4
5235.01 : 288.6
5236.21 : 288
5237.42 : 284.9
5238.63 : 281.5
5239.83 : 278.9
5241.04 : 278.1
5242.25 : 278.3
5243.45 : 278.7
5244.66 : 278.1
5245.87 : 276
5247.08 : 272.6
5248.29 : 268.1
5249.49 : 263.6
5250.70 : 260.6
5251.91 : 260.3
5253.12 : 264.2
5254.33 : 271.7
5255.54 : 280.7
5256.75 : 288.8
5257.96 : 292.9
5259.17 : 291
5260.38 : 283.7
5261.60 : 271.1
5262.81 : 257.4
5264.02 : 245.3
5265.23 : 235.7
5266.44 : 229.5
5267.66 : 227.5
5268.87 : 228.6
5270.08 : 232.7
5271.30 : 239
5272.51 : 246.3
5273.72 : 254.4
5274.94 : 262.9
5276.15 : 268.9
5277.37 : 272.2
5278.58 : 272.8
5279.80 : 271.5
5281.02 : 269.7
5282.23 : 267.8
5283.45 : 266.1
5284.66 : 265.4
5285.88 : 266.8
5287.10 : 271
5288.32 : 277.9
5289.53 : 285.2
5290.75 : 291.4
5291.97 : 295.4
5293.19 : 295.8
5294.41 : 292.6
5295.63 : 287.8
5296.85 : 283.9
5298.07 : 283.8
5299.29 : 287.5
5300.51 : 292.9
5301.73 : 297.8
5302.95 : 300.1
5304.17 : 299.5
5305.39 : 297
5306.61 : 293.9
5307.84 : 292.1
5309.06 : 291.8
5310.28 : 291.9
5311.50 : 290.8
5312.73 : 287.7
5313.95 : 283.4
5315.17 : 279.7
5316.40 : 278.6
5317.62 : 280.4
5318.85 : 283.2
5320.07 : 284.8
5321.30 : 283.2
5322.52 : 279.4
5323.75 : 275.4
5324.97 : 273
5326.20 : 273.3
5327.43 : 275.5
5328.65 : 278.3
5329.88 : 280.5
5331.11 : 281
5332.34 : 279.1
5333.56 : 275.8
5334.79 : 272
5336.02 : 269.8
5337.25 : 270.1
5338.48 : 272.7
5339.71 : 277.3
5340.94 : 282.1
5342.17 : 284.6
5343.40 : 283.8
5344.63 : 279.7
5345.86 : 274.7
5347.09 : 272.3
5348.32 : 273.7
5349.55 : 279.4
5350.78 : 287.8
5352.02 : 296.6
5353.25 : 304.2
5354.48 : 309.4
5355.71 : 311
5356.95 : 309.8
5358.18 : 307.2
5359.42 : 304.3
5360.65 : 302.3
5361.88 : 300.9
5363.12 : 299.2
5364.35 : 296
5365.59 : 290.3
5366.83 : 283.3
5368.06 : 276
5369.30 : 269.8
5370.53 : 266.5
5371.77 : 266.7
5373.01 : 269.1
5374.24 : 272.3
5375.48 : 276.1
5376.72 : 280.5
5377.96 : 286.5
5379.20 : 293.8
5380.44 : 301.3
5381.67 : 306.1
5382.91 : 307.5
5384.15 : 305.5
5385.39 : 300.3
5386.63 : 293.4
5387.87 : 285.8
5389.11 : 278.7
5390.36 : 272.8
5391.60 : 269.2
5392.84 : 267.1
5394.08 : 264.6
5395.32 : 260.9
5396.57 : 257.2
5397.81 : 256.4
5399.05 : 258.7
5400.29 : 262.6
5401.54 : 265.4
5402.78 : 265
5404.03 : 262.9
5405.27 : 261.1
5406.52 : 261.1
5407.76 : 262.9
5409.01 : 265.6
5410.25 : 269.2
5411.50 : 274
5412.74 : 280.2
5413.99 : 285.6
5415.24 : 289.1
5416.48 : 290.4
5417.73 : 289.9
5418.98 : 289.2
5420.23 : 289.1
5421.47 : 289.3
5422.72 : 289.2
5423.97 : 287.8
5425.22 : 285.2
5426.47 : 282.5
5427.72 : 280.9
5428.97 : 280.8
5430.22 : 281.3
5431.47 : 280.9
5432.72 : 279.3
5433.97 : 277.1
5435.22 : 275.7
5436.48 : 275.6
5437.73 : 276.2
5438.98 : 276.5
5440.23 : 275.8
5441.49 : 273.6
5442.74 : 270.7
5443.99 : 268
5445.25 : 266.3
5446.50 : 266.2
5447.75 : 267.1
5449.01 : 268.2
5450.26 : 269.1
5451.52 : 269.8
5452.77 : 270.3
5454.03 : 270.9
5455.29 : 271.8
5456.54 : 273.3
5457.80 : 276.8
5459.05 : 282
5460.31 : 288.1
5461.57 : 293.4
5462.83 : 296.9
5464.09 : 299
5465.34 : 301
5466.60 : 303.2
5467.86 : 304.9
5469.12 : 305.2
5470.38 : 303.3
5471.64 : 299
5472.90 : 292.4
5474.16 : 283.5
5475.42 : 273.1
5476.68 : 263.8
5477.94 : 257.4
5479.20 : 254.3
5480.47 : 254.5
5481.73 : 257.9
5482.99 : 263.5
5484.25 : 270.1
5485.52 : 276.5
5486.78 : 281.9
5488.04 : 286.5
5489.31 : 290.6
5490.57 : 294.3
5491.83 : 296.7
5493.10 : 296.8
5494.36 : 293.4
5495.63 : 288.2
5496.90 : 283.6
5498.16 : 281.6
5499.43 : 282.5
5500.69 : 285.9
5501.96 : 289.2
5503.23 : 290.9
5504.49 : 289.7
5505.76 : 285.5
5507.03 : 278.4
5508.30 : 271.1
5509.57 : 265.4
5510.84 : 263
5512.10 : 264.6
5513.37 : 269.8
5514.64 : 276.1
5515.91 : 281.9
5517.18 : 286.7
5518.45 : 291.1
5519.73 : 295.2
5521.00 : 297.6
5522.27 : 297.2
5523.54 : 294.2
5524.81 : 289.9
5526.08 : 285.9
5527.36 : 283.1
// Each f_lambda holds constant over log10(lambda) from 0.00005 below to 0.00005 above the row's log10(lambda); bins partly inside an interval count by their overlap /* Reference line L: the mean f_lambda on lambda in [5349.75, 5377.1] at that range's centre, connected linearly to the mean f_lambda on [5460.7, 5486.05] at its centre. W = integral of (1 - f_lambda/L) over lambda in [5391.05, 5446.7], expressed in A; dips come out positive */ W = 2.3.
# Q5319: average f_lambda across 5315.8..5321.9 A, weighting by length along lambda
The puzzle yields 282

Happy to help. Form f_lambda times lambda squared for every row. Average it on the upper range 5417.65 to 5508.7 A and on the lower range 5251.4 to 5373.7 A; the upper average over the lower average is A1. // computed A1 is 1.07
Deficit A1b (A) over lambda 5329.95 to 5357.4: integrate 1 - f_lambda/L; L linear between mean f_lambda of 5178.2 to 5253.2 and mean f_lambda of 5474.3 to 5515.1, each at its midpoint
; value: -2.0 A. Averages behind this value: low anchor 253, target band 284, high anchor 278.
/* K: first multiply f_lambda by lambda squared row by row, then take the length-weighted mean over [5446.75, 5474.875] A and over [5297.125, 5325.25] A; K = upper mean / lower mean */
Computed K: 1.05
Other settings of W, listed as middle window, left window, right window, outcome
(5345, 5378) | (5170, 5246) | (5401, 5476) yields -2.3 A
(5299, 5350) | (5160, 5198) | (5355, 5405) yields -3.1 A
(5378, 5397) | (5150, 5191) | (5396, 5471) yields -1.1 A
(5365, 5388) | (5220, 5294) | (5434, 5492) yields -1.1 A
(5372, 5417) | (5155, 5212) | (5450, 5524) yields -1.7 A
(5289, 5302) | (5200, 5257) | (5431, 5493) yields -1.2 A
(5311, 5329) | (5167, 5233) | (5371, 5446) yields -1.4 A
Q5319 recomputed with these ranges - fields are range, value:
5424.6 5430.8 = 282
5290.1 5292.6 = 293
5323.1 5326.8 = 274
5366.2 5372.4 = 272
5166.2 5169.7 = 193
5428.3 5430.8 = 281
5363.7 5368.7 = 286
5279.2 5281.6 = 270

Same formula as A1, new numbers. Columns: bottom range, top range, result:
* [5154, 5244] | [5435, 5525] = 1.29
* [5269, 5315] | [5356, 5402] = 1.05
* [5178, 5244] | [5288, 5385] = 1.20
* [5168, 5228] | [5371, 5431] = 1.27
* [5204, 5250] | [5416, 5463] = 1.16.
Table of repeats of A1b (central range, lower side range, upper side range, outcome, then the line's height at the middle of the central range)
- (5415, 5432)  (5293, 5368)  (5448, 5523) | -0.1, 284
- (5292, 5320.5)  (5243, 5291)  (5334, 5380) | -1.6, 274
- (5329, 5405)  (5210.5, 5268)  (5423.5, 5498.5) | -2.6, 273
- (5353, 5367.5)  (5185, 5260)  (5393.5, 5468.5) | -1.7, 270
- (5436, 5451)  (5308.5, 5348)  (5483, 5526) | 0.6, 283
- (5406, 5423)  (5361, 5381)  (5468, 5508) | 0.2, 283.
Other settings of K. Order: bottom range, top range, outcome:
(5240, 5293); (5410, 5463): 1.11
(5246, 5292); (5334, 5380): 1.11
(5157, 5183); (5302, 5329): 1.41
